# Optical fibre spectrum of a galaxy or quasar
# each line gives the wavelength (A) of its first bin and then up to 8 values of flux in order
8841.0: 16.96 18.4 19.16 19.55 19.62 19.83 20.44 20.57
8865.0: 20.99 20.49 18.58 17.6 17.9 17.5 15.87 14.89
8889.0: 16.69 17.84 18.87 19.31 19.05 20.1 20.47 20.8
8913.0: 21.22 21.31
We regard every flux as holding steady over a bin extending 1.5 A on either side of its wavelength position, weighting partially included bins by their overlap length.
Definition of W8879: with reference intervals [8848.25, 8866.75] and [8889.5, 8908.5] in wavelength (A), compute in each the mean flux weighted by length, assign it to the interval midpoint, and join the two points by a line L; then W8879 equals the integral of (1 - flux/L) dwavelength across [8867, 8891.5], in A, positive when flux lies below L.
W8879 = 2.8 A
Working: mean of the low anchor 20.2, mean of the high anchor 19.1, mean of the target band 17.4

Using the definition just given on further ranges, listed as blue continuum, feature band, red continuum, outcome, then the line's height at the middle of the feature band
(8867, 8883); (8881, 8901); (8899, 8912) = 1.9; 19.2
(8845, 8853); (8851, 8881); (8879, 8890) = -2.6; 17.8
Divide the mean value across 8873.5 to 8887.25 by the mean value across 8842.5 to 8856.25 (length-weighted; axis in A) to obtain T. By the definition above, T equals 0.87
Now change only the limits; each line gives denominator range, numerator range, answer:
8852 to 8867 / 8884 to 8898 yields 0.85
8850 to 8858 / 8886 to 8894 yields 0.86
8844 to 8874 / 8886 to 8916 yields 0.98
